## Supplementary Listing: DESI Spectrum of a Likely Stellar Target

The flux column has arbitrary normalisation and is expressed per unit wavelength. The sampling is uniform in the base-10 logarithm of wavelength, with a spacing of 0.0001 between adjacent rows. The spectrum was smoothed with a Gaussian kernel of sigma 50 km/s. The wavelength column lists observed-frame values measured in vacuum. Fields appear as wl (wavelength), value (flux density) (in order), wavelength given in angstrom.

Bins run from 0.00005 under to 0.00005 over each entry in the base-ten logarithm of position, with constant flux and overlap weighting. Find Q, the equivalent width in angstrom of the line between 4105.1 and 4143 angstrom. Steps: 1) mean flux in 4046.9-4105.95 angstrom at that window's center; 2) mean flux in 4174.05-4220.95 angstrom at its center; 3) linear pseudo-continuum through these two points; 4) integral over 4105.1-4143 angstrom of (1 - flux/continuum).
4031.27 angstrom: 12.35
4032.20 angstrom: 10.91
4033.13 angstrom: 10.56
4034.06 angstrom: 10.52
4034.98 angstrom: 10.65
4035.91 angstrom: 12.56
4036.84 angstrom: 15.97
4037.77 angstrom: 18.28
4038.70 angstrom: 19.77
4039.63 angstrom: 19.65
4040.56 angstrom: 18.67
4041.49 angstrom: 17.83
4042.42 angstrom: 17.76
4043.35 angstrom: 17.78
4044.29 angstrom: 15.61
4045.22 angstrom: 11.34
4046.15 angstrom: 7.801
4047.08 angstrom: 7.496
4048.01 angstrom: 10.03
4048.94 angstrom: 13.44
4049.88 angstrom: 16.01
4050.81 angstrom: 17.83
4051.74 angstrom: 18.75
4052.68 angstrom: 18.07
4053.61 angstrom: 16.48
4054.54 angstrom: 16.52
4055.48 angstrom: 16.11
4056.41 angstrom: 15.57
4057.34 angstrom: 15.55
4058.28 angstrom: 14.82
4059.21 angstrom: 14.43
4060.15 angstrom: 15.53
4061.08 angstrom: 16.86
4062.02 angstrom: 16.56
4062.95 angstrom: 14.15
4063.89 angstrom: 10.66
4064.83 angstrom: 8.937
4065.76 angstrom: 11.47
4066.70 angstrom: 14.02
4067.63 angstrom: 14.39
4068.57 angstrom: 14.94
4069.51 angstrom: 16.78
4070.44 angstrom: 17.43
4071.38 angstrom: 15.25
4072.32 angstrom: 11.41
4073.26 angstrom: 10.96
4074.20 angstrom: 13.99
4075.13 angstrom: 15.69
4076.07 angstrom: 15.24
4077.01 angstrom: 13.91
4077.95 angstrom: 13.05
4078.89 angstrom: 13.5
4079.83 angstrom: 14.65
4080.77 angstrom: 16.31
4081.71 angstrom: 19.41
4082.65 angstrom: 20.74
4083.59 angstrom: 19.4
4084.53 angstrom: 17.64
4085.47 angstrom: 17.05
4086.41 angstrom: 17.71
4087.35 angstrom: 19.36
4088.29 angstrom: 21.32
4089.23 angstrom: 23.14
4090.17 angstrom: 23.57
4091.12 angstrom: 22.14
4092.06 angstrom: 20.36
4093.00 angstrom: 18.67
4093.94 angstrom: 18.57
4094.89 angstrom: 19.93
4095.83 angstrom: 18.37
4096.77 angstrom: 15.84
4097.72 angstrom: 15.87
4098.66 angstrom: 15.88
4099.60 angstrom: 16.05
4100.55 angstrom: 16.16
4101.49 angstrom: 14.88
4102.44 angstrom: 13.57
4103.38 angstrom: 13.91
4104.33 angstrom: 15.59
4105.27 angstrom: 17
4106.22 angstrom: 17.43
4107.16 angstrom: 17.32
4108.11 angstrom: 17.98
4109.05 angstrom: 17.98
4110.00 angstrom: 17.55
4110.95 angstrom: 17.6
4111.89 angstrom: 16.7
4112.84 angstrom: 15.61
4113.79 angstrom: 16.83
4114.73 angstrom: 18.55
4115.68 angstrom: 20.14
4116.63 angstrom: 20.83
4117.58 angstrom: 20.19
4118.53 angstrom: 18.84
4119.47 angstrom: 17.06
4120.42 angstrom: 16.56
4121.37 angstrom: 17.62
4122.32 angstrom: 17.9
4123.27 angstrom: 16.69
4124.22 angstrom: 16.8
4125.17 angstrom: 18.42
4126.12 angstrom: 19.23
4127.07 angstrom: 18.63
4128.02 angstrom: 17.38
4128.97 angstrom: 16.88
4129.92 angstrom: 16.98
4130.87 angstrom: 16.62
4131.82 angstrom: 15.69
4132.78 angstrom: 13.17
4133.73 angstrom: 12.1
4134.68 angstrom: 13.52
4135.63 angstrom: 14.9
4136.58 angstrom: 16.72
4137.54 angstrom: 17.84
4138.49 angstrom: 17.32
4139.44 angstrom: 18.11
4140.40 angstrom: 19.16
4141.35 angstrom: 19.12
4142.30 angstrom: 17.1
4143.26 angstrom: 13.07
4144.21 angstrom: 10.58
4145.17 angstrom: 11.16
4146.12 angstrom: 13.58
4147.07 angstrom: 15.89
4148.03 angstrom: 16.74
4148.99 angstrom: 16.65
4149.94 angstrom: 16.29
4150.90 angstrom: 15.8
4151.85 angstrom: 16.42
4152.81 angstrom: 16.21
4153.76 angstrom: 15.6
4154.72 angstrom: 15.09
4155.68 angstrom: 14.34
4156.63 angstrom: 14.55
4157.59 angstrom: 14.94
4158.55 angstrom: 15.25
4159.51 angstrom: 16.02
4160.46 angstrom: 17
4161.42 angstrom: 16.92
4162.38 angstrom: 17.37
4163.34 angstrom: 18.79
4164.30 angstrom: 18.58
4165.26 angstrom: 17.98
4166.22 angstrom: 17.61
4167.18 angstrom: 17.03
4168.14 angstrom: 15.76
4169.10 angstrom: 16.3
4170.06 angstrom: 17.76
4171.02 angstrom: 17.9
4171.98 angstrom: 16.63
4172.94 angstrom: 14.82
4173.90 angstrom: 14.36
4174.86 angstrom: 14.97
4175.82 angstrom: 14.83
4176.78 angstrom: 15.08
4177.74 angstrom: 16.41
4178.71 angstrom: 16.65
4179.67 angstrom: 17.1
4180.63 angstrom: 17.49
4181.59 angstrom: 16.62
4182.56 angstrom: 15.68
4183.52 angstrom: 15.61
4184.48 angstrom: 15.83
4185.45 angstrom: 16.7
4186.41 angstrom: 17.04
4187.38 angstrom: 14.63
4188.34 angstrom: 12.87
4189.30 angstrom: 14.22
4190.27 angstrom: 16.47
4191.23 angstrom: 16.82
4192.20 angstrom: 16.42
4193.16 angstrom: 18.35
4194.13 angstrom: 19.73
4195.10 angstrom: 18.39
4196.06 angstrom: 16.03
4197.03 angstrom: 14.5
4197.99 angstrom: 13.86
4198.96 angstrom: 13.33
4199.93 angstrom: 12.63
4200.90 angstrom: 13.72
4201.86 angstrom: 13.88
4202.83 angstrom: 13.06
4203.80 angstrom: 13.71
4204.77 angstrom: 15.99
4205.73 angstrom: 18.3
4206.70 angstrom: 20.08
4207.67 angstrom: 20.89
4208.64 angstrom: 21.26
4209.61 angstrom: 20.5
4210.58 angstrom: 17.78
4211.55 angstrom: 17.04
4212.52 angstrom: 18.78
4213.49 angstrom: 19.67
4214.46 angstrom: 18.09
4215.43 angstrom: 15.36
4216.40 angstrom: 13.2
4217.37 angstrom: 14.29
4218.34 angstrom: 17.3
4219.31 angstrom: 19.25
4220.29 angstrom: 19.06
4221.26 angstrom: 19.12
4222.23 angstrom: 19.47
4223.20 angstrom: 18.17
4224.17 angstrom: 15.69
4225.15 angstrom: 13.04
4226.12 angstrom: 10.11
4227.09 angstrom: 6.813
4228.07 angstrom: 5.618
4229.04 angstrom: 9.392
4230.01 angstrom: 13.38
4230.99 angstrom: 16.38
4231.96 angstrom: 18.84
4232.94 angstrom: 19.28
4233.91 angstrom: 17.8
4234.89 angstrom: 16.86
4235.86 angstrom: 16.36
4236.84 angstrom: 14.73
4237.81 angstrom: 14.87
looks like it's -2.5 angstrom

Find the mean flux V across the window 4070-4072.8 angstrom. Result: 14.6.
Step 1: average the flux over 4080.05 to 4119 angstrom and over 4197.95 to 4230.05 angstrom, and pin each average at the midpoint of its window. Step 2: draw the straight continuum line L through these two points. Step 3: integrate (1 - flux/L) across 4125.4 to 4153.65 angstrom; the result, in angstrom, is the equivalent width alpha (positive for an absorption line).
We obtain 2.08 angstrom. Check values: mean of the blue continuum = 18.1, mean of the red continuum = 15.7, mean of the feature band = 16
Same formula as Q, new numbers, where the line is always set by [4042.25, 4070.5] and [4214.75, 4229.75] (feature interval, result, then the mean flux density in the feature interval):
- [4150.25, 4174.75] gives -3.2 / 16.3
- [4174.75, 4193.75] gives -2.1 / 16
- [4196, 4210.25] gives -1.7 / 16.1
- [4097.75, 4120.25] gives -4.0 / 17.1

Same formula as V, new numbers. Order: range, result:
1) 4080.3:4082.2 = 17.9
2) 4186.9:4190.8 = 14.6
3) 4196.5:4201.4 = 13.6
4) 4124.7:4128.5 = 18.4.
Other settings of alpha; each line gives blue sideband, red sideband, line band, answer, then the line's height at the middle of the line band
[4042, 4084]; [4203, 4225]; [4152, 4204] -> 3.31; 17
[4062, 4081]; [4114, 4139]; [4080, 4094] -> -4.54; 14.8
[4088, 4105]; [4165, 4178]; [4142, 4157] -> 1.62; 16.7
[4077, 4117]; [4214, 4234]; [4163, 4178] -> -0.28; 16.2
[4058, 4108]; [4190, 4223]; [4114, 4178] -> 0.56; 16.6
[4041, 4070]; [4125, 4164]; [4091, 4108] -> -1.87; 15.3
